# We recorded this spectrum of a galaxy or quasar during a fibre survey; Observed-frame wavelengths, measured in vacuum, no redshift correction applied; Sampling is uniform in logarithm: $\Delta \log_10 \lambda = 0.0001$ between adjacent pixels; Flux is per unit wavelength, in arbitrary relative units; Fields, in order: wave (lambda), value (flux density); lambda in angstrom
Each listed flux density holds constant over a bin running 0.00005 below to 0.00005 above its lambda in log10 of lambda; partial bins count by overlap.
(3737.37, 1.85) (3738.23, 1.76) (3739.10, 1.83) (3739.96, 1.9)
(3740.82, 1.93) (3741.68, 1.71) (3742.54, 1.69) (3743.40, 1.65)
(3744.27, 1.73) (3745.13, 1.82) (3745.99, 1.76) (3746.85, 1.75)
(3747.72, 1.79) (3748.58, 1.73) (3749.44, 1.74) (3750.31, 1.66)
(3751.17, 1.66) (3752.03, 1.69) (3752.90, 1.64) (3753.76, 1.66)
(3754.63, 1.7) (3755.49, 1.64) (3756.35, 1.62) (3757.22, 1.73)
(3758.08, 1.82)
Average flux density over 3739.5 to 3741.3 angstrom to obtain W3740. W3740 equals 1.91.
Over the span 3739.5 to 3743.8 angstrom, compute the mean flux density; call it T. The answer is 1.78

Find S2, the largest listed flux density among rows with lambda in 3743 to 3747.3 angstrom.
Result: 1.82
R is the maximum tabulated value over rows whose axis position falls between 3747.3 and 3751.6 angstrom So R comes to 1.79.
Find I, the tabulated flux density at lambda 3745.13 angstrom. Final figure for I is 1.82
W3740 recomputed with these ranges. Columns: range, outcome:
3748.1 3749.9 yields 1.74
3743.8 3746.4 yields 1.77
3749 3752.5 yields 1.69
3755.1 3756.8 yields 1.63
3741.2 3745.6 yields 1.72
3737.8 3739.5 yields 1.79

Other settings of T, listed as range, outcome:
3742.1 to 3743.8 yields 1.67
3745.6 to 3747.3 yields 1.75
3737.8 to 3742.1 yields 1.82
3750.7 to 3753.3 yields 1.66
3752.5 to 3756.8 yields 1.65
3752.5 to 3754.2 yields 1.65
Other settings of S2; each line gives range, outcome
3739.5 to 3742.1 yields 1.93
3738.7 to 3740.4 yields 1.9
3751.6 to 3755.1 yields 1.7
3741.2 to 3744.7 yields 1.73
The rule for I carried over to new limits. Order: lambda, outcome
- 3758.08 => 1.82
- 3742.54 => 1.69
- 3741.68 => 1.71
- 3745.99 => 1.76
